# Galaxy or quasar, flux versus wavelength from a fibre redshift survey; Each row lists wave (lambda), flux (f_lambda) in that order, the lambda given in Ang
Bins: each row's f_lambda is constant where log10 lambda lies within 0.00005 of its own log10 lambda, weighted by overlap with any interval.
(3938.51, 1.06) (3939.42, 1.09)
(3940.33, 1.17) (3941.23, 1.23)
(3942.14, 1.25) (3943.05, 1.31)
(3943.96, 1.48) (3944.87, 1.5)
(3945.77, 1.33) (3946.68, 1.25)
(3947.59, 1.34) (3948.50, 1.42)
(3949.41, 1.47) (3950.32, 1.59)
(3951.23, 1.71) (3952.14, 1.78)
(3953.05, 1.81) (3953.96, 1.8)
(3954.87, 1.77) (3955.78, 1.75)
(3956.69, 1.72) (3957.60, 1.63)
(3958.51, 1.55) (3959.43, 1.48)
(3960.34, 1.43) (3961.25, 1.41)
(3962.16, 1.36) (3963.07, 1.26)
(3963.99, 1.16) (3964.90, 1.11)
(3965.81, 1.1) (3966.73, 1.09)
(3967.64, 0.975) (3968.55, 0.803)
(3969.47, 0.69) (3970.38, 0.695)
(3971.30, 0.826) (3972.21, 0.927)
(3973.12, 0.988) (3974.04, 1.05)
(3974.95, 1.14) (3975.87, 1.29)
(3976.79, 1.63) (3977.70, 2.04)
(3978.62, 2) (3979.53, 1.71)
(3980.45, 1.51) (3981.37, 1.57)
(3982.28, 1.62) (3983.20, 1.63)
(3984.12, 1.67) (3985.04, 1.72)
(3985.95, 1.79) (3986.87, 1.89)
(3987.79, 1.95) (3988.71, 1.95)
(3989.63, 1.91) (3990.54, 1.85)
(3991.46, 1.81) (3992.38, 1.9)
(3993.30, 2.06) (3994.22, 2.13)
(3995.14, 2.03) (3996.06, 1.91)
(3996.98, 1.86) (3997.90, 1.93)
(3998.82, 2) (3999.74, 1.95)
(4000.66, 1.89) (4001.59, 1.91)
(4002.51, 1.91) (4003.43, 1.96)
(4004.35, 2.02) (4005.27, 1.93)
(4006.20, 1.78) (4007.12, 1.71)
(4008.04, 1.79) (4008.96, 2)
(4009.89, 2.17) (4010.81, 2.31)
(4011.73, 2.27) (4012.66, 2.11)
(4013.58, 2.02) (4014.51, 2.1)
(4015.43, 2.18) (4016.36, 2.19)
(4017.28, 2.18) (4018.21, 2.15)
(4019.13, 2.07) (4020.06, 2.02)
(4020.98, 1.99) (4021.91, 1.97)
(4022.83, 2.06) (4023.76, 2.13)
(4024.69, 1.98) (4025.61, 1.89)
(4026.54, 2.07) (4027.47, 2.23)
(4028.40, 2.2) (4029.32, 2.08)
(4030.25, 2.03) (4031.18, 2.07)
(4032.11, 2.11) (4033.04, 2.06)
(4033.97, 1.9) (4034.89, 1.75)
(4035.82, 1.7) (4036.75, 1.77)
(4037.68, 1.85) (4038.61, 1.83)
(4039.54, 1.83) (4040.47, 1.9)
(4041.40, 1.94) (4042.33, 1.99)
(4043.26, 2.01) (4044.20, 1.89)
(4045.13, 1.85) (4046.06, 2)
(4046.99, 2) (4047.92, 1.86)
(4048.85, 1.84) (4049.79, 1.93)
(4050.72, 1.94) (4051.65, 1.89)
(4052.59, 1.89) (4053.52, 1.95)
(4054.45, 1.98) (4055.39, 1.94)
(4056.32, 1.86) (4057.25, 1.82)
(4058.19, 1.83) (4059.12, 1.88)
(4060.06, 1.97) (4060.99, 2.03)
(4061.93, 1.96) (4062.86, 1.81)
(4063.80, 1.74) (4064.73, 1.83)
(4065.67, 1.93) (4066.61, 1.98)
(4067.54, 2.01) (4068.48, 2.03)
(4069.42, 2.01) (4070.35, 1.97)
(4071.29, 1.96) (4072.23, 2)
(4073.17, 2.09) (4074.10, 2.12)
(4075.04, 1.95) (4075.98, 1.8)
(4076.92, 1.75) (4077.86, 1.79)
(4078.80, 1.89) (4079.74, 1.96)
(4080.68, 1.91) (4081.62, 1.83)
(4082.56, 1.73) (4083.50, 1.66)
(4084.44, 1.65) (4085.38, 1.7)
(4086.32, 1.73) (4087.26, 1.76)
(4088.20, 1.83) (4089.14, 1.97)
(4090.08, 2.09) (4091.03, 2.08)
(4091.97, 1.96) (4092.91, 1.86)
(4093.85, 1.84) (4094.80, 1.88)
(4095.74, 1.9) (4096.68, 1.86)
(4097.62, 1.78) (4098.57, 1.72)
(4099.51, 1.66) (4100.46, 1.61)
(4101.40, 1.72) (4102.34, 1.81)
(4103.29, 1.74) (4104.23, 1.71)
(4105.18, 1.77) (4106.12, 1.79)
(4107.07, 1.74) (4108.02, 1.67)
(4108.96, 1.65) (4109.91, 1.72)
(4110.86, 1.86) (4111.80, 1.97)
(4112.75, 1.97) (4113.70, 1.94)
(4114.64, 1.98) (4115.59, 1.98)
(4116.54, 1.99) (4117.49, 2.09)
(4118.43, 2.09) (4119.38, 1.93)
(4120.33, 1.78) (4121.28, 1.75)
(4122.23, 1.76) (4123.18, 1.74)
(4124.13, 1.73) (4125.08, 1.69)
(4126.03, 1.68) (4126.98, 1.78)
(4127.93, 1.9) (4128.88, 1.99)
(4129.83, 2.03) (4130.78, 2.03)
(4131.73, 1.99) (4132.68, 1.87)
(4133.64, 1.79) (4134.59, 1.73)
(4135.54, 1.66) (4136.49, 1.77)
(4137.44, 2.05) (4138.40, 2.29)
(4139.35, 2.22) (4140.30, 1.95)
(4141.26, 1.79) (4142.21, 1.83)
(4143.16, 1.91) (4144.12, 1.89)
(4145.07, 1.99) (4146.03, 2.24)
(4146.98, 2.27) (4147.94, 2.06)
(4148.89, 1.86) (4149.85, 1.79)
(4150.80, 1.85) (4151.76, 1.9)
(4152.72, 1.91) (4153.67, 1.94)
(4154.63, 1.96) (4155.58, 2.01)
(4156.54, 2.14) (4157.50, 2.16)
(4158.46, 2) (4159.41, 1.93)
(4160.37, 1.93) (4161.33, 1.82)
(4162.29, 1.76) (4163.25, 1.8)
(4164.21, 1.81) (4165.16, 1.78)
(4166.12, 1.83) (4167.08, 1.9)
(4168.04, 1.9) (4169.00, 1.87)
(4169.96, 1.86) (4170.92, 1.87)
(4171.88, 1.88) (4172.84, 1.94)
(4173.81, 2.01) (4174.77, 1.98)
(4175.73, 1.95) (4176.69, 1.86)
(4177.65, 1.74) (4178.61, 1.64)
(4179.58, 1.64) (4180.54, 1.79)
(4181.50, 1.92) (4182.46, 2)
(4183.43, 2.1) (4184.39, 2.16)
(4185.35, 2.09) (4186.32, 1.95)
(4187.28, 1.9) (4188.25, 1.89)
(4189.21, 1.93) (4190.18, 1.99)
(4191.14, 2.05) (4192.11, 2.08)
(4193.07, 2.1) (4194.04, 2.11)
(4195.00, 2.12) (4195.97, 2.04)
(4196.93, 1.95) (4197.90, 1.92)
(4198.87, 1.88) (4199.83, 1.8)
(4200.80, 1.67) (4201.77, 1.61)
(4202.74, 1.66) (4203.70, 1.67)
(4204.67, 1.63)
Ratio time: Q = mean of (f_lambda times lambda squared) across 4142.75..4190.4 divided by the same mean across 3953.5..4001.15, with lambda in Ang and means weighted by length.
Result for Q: 1.36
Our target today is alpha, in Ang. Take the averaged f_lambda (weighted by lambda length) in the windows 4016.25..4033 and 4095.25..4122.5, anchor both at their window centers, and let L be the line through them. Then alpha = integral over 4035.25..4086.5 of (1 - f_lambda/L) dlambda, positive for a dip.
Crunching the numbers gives 2.0 Ang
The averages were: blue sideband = 2.08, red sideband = 1.83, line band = 1.89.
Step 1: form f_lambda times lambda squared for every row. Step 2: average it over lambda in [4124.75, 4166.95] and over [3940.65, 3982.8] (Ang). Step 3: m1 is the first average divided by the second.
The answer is 1.52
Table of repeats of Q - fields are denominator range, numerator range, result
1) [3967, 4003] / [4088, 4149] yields 1.24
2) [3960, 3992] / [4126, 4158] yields 1.49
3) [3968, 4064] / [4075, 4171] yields 1.07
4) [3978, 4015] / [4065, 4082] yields 1.06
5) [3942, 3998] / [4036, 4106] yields 1.29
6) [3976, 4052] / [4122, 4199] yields 1.07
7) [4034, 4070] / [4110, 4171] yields 1.05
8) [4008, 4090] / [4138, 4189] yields 1.05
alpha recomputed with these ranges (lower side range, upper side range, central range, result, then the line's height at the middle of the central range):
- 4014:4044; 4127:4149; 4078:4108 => 2.58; 1.98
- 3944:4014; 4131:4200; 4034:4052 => -1.52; 1.74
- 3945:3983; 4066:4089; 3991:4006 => -3.99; 1.54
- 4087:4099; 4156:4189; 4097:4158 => 0.41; 1.9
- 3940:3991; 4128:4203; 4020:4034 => -4.02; 1.6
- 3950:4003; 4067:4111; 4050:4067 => -1.27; 1.77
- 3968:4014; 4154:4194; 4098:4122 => 0.40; 1.86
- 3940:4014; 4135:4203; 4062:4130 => -1.81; 1.81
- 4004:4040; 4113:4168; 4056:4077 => 0.48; 1.98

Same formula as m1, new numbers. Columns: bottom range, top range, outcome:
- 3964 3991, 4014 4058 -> 1.44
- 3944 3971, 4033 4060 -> 1.44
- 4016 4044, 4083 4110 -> 0.93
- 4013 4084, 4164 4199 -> 1.06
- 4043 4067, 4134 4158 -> 1.08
